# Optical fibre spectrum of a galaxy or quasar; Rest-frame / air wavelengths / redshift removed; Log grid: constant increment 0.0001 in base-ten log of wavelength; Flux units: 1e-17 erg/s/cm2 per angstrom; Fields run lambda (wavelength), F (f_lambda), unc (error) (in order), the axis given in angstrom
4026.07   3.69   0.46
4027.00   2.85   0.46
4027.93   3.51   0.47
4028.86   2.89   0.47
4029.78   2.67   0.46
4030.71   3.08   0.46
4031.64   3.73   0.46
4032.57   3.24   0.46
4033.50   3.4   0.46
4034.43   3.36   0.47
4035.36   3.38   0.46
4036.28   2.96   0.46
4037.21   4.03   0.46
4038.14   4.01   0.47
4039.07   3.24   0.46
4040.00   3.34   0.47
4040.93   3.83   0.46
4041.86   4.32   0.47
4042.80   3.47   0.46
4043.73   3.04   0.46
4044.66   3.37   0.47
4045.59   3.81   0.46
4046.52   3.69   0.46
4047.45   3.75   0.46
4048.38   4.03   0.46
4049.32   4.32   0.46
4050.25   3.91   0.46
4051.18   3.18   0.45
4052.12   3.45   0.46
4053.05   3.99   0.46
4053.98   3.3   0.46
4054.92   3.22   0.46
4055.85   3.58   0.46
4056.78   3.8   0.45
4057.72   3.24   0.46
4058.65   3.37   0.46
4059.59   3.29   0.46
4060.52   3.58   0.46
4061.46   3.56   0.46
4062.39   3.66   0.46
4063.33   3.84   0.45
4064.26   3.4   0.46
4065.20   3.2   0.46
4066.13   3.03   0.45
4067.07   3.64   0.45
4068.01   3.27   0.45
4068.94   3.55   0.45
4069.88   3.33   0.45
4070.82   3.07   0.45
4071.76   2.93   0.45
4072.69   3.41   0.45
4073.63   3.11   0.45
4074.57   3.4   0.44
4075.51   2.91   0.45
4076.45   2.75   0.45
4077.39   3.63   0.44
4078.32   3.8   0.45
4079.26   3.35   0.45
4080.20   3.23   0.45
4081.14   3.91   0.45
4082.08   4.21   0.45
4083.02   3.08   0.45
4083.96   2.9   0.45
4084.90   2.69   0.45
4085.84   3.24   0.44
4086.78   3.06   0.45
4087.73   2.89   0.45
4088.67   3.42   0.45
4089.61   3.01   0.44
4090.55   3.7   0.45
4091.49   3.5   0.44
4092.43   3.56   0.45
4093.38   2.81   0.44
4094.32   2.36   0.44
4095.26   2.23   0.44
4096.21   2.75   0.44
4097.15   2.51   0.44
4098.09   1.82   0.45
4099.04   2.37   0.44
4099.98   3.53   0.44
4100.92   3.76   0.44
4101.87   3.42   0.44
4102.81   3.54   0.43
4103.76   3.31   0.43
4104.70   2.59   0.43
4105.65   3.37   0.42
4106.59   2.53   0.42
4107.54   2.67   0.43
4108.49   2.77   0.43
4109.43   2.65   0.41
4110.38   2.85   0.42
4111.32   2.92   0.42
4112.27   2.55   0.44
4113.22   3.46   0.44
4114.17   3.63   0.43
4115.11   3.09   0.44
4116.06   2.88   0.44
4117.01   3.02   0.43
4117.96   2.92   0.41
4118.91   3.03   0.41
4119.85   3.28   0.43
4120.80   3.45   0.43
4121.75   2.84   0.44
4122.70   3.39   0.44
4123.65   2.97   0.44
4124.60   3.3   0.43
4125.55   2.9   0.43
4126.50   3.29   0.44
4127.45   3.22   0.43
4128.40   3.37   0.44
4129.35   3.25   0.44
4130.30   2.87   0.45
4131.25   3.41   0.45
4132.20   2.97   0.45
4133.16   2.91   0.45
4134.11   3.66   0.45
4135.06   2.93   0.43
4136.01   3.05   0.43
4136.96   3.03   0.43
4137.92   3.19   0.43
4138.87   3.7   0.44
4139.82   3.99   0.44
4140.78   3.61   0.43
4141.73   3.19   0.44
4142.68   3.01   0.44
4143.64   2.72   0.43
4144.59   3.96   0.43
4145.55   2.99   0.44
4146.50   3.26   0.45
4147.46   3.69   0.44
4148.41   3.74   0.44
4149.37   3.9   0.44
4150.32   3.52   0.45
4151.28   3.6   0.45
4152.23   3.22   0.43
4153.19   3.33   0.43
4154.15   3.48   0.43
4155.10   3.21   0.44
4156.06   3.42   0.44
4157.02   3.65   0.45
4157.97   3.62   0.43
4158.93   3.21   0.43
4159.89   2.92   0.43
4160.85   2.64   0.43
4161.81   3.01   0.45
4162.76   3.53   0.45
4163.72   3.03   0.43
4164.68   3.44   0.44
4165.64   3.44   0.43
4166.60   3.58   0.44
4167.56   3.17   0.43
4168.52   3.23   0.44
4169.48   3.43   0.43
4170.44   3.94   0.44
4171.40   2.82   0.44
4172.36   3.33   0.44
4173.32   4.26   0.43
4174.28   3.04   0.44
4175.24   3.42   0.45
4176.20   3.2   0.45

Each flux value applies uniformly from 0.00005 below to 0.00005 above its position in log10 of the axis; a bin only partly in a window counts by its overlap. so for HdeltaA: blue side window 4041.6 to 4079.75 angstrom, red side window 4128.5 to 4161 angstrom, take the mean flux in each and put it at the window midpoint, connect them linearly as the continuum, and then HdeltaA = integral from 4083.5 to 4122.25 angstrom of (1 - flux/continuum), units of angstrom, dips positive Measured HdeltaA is 4.6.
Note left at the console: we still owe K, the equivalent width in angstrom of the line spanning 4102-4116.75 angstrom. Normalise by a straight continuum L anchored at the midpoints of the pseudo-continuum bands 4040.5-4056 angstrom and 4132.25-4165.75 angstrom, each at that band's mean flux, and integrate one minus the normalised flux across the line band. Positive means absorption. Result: 2.0 angstrom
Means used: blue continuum 3.66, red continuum 3.33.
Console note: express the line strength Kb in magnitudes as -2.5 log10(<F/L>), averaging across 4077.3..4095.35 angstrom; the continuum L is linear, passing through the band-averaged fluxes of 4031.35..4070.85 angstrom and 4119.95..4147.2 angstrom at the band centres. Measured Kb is 0.05 mag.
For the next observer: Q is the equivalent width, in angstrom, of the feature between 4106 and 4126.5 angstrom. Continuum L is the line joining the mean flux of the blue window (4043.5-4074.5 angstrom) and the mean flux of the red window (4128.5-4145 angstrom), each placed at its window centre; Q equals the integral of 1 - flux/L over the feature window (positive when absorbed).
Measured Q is 1.89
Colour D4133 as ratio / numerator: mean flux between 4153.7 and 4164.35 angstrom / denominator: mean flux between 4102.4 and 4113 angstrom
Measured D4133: 1.1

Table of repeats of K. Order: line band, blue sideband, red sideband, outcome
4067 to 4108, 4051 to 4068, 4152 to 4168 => 3.4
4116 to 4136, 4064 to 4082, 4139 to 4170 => 1.3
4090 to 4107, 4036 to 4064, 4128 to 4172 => 2.4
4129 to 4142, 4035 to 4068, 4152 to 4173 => 0.4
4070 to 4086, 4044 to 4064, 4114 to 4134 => 0.8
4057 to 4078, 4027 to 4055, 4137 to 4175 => 0.9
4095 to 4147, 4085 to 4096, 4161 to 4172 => 1.0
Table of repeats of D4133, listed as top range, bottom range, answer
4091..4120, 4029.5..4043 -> 0.85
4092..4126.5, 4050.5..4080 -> 0.88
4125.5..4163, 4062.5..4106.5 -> 1.04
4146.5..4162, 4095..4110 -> 1.18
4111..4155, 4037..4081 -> 0.93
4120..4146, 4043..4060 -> 0.90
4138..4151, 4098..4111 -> 1.17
